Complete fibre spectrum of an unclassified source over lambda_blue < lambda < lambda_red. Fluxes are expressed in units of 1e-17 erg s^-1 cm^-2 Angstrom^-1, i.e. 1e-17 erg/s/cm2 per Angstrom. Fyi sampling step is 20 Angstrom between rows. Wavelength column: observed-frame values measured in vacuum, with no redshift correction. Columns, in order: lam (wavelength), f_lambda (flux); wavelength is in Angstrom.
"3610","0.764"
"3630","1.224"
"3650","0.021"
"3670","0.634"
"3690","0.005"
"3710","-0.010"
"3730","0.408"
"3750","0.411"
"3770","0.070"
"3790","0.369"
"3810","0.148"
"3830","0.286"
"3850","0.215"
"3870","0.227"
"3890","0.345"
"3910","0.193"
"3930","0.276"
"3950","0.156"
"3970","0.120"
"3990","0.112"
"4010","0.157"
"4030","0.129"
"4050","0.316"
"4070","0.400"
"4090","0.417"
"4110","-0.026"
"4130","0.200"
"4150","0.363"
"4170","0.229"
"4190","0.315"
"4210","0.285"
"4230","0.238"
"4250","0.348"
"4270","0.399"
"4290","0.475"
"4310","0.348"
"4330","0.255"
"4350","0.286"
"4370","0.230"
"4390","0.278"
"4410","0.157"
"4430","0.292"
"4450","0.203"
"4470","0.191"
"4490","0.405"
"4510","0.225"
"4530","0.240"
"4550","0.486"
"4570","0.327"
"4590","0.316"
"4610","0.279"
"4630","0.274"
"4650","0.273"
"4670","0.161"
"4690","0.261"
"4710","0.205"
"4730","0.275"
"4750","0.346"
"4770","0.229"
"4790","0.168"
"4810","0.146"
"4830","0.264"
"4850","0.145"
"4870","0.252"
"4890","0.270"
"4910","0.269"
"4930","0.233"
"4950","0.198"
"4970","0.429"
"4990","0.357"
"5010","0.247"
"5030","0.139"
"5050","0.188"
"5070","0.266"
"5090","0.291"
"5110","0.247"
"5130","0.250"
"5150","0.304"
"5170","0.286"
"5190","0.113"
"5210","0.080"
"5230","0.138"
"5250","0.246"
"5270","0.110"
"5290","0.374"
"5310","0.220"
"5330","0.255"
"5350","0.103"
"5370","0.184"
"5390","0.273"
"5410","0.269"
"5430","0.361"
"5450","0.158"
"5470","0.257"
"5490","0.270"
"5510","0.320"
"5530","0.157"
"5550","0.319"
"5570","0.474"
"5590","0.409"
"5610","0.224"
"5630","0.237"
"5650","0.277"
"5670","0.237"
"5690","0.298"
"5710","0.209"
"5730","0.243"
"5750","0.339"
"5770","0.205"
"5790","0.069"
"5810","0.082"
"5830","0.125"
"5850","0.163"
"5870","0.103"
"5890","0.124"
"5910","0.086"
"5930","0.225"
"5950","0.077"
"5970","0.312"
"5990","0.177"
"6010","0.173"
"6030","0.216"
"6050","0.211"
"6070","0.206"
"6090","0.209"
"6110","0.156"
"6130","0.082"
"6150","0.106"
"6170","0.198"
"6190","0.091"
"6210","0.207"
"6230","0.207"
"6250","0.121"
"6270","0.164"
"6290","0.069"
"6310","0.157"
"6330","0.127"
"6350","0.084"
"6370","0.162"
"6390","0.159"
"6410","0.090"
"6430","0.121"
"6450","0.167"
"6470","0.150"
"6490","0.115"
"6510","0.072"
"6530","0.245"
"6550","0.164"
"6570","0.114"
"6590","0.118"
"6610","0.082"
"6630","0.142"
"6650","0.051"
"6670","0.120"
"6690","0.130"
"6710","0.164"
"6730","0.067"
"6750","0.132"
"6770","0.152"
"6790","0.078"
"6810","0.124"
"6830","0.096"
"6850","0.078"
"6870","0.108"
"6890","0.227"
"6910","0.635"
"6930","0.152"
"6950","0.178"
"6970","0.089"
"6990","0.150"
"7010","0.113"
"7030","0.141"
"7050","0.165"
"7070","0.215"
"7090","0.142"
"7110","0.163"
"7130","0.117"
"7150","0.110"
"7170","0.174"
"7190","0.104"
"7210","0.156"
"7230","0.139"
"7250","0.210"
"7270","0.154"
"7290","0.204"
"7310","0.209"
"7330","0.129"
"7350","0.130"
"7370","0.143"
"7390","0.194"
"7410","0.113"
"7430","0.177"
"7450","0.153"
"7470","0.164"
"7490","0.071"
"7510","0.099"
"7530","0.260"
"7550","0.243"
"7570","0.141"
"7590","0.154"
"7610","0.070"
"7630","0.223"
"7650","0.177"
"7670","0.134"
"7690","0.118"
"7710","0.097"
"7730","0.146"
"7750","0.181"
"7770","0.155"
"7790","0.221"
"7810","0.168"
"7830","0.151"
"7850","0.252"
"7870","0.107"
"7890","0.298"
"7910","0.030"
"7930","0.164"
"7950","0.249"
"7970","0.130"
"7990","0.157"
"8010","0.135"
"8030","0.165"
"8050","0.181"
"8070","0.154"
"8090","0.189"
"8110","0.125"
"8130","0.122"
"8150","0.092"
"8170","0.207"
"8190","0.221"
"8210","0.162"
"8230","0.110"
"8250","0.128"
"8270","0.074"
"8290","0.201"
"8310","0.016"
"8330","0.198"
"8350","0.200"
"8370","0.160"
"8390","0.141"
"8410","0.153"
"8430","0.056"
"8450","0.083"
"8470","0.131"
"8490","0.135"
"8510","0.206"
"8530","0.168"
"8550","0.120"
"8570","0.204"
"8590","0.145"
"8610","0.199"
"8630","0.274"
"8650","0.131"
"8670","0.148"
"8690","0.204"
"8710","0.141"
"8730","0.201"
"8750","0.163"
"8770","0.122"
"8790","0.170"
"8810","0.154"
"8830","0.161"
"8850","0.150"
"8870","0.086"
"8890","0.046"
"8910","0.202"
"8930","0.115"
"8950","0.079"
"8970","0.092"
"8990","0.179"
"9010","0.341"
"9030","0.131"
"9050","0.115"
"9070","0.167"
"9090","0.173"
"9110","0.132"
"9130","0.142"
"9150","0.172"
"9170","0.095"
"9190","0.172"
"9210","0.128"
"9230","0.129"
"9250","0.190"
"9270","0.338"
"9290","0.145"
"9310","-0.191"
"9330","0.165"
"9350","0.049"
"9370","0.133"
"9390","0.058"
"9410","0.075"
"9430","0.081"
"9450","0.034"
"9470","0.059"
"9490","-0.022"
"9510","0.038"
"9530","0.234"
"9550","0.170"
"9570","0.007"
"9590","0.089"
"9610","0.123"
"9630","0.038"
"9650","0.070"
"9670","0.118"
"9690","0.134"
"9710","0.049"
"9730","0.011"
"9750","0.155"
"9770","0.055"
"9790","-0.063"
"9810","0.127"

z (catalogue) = 0.852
